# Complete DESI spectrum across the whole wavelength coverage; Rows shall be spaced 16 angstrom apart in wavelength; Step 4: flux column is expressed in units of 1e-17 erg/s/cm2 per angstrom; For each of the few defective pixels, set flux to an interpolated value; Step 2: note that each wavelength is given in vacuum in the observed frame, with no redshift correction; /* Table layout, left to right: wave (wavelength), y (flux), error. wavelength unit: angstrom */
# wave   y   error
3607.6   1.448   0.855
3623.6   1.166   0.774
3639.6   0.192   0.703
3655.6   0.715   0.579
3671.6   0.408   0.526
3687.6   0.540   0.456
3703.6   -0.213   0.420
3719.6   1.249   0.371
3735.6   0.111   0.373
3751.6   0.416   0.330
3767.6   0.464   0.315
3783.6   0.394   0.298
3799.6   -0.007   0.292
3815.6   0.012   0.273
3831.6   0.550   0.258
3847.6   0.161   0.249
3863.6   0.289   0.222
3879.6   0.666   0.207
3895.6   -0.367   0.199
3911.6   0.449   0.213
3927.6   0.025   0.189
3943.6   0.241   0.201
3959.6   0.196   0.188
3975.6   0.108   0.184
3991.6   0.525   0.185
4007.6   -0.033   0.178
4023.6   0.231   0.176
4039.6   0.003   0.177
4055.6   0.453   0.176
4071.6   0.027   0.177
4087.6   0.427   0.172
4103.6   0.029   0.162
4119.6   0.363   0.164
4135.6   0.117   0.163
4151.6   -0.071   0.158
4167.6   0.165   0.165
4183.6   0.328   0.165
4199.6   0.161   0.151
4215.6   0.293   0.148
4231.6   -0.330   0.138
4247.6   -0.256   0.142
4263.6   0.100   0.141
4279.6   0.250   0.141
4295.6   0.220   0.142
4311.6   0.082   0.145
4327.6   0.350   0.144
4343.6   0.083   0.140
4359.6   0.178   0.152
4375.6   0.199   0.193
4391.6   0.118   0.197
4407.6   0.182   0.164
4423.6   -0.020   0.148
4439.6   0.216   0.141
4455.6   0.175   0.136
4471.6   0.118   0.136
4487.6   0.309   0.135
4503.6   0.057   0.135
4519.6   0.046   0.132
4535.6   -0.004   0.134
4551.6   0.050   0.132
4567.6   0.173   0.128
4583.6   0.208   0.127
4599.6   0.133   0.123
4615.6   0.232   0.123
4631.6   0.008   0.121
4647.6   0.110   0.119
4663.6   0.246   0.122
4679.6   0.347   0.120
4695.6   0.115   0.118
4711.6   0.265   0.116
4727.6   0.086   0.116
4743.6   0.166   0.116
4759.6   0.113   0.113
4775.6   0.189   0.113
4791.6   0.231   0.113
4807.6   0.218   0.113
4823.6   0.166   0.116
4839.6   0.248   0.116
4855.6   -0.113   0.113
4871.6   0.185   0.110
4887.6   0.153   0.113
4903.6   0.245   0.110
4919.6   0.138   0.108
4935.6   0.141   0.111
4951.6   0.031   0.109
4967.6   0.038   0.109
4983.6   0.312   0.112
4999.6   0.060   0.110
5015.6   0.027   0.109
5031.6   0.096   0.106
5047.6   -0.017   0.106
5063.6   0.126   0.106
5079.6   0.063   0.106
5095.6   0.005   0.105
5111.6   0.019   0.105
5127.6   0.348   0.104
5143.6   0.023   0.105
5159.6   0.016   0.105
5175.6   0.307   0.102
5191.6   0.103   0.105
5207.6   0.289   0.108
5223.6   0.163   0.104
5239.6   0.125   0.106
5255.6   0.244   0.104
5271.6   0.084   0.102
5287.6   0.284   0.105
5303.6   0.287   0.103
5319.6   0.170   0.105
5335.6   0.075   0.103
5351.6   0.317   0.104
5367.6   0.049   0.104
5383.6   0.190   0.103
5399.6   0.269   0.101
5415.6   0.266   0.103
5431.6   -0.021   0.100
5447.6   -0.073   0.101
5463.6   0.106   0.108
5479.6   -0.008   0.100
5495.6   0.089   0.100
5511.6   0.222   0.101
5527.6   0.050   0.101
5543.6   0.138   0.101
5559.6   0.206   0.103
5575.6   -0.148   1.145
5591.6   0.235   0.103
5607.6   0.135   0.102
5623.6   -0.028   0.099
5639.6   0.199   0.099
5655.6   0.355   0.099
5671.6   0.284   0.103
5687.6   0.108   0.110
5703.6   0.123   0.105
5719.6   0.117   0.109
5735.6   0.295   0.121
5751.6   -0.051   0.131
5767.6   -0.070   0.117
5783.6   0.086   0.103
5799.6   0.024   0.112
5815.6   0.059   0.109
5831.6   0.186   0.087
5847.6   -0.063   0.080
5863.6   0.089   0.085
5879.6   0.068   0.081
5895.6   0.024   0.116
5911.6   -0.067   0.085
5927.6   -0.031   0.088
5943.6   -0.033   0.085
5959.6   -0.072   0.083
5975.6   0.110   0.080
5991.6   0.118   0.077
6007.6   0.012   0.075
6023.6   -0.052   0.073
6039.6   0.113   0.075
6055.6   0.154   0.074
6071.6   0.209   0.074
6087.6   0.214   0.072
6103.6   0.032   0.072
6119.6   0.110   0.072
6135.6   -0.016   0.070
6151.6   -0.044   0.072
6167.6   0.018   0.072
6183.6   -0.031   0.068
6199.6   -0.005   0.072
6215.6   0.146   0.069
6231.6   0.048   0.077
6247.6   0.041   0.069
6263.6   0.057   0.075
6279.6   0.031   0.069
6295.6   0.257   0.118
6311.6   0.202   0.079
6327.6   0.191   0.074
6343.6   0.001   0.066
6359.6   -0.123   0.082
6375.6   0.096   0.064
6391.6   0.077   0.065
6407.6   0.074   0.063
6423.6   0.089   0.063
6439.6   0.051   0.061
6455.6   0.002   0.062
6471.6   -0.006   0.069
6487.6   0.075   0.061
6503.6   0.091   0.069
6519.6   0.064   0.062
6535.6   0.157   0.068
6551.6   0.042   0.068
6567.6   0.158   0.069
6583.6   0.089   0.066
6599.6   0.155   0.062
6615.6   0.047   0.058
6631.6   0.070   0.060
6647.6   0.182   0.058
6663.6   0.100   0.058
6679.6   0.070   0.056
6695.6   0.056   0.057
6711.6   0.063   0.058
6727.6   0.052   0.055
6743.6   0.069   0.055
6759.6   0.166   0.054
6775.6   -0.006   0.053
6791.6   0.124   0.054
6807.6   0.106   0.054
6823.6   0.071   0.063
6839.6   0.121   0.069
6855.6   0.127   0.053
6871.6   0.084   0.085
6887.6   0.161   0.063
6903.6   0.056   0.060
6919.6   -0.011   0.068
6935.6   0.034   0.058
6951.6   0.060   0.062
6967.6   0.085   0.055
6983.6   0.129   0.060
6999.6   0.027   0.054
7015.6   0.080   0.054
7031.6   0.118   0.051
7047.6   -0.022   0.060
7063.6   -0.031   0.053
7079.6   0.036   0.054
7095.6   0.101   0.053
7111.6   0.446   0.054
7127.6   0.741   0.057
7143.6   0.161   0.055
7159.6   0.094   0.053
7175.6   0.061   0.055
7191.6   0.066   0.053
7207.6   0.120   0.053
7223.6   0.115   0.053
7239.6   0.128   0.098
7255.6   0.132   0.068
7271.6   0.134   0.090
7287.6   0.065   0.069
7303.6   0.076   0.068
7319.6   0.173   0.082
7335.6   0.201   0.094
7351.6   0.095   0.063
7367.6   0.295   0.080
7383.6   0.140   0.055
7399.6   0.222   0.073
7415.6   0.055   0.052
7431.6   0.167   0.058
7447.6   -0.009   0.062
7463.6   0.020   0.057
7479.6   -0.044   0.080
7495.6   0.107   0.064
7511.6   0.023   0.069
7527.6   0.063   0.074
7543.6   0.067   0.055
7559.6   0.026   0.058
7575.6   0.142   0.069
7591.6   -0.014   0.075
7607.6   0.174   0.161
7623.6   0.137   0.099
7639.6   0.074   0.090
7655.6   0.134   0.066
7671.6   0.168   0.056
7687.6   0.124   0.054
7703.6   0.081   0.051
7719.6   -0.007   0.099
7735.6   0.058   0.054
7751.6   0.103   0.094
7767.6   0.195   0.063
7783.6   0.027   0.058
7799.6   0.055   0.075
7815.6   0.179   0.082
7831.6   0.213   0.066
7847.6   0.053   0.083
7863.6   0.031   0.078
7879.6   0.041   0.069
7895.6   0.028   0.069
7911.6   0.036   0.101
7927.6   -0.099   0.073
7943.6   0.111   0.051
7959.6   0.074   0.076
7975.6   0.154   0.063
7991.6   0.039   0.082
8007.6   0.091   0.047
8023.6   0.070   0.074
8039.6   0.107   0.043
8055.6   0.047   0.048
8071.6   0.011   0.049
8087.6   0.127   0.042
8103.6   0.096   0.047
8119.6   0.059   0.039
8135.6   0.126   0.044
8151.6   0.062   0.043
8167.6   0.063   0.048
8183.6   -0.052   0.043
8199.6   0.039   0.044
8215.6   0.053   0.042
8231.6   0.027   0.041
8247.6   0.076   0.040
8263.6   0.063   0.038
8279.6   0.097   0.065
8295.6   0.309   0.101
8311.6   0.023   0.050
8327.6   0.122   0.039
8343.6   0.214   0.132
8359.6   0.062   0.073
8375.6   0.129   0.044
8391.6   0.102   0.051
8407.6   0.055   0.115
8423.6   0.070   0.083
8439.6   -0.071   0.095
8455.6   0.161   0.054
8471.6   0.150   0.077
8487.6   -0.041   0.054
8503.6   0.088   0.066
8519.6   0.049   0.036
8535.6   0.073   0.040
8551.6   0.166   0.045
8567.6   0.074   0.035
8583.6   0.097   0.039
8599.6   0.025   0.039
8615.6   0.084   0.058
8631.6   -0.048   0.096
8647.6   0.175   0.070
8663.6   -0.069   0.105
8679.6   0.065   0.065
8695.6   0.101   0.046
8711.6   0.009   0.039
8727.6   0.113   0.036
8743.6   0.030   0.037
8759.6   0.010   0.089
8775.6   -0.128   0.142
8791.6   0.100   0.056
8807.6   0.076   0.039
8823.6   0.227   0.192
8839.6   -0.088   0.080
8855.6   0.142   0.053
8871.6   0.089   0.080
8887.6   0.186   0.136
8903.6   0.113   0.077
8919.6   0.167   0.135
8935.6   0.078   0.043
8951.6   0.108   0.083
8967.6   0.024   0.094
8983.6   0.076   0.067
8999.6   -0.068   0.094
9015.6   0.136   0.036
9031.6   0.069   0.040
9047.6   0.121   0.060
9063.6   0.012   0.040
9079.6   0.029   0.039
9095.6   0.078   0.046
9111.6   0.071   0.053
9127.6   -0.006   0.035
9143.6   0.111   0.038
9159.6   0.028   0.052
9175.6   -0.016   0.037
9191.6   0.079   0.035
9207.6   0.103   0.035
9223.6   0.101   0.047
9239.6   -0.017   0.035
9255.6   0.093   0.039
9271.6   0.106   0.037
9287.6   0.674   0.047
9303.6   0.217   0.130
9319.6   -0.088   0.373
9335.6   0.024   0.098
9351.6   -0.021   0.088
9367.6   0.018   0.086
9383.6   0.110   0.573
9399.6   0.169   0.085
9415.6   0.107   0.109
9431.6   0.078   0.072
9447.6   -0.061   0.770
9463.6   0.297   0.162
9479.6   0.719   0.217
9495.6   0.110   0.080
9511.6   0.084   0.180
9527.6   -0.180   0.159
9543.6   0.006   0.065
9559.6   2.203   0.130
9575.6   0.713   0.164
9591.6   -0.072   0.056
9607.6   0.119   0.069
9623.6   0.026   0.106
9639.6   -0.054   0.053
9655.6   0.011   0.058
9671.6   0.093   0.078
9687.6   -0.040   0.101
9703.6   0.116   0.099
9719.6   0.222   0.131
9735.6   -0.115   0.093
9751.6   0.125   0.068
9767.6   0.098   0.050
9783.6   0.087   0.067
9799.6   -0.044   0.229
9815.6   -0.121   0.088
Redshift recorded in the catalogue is 0.910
